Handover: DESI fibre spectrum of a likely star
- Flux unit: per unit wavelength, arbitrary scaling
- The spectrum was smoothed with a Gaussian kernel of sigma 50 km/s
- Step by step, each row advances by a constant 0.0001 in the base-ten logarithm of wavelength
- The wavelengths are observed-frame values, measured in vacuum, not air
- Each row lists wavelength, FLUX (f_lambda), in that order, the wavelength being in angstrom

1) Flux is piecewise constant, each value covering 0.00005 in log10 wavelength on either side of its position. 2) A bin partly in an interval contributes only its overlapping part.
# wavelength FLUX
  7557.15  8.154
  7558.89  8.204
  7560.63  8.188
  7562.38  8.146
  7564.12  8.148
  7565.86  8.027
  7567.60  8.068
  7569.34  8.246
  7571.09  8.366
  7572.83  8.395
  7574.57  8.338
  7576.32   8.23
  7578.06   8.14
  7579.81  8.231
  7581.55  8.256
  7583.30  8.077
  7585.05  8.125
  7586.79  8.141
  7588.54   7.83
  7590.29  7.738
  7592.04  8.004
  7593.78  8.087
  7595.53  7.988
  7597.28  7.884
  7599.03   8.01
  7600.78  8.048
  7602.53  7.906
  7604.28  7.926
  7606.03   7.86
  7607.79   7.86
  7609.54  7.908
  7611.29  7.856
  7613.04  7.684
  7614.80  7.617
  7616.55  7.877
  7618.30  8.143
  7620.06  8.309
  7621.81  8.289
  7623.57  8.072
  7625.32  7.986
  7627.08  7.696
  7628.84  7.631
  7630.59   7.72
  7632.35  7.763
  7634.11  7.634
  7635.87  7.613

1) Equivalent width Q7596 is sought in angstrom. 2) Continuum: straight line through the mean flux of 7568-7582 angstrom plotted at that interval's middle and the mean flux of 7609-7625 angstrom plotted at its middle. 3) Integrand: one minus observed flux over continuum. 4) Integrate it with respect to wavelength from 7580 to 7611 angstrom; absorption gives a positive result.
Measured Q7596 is 0.55 angstrom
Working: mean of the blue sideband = 8.27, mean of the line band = 7.98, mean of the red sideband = 7.98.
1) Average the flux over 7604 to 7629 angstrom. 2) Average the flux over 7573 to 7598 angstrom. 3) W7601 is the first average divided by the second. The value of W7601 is 0.98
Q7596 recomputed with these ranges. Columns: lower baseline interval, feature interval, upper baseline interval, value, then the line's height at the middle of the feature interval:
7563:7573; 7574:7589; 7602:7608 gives -0.14 angstrom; 8.08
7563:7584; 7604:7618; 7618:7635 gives 0.29 angstrom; 8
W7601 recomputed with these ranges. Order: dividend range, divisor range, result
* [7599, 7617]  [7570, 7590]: 0.96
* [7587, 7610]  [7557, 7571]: 0.97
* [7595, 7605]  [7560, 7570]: 0.98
